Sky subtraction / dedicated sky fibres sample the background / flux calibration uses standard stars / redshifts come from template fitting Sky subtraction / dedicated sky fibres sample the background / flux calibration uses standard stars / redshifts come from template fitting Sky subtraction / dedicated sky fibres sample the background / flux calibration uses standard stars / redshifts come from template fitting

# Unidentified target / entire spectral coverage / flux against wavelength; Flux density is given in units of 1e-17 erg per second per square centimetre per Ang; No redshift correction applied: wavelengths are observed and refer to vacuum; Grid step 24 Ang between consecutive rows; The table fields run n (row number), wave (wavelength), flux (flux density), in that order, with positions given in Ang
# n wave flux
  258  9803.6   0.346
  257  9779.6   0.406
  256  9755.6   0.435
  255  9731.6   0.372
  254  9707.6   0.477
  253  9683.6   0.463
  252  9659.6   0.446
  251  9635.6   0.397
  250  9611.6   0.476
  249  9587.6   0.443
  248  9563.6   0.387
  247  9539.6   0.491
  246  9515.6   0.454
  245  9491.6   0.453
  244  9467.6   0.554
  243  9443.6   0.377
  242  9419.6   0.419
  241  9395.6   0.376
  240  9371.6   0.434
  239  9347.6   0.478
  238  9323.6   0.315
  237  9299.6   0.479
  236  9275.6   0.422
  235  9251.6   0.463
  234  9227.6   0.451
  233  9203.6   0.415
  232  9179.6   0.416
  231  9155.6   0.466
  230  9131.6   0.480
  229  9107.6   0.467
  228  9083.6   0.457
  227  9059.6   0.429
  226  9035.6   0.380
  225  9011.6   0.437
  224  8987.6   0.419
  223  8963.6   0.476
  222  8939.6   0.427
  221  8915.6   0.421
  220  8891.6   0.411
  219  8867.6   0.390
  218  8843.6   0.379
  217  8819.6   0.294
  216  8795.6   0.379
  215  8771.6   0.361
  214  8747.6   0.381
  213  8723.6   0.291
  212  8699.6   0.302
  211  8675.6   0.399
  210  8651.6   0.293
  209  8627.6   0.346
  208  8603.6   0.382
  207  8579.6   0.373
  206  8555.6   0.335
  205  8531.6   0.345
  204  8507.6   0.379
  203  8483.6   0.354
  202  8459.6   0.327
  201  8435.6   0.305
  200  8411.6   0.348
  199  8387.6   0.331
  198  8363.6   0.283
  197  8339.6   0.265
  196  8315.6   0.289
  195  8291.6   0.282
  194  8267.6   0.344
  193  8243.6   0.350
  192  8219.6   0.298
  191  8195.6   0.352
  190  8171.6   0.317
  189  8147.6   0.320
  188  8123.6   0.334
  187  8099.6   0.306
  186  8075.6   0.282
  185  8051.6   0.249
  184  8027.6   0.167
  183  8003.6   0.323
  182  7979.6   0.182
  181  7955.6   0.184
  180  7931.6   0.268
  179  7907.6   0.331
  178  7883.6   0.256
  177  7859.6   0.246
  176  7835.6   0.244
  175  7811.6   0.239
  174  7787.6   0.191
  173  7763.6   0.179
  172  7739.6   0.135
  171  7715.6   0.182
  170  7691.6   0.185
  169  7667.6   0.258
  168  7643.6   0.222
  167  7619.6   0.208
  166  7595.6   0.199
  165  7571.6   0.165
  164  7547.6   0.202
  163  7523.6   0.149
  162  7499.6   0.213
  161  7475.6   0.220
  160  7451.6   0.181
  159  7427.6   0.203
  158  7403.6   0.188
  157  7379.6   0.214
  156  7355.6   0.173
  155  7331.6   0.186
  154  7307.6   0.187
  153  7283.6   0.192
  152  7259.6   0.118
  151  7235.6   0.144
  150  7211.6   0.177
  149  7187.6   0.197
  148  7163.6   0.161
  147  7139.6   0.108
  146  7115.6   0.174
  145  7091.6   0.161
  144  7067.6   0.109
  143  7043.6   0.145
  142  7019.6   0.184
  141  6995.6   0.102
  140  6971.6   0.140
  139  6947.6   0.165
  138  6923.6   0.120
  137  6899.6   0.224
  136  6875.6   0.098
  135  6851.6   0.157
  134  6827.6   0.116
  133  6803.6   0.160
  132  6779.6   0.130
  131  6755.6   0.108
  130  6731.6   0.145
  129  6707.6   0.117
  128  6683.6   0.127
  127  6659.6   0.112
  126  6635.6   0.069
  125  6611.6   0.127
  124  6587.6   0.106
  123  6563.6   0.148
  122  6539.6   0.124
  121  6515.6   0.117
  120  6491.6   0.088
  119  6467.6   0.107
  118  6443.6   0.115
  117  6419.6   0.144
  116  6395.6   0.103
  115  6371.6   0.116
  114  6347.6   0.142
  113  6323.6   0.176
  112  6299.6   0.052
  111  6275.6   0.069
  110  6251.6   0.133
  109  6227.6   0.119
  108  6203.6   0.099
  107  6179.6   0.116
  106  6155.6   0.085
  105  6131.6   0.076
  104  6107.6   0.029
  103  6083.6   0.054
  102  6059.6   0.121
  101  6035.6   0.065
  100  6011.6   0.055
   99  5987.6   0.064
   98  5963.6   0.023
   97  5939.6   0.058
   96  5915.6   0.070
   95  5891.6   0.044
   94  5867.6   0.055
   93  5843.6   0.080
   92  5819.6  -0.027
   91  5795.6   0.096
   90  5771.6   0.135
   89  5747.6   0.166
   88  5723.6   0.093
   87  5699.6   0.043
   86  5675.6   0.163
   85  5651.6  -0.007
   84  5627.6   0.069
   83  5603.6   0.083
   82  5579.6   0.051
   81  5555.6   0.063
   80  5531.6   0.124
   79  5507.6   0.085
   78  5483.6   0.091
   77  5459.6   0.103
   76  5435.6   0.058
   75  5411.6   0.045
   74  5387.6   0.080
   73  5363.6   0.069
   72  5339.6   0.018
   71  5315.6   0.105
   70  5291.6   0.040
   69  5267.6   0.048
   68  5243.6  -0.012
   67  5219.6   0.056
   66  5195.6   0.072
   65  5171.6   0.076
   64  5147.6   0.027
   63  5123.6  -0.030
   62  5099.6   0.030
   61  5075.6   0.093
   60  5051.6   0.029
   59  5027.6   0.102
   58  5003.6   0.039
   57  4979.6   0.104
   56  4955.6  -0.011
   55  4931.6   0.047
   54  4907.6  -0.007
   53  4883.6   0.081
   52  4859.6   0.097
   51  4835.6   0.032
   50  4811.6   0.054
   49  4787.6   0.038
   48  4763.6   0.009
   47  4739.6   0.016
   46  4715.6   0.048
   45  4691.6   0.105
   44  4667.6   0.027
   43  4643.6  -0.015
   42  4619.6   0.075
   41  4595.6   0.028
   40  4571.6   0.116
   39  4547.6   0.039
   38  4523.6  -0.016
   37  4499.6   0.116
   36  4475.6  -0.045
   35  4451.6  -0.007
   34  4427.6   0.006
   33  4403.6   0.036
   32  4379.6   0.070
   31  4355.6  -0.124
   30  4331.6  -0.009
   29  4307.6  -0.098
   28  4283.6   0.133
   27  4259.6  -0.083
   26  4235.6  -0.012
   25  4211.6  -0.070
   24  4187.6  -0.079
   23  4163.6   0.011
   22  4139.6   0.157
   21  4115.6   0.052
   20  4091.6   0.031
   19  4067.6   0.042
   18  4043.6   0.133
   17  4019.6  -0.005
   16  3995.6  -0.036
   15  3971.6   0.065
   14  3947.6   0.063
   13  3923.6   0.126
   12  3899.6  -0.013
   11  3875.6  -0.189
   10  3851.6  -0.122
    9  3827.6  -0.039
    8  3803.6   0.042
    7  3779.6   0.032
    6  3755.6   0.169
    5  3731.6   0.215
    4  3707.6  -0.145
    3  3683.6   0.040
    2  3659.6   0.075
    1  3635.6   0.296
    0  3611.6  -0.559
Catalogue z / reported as 1.024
